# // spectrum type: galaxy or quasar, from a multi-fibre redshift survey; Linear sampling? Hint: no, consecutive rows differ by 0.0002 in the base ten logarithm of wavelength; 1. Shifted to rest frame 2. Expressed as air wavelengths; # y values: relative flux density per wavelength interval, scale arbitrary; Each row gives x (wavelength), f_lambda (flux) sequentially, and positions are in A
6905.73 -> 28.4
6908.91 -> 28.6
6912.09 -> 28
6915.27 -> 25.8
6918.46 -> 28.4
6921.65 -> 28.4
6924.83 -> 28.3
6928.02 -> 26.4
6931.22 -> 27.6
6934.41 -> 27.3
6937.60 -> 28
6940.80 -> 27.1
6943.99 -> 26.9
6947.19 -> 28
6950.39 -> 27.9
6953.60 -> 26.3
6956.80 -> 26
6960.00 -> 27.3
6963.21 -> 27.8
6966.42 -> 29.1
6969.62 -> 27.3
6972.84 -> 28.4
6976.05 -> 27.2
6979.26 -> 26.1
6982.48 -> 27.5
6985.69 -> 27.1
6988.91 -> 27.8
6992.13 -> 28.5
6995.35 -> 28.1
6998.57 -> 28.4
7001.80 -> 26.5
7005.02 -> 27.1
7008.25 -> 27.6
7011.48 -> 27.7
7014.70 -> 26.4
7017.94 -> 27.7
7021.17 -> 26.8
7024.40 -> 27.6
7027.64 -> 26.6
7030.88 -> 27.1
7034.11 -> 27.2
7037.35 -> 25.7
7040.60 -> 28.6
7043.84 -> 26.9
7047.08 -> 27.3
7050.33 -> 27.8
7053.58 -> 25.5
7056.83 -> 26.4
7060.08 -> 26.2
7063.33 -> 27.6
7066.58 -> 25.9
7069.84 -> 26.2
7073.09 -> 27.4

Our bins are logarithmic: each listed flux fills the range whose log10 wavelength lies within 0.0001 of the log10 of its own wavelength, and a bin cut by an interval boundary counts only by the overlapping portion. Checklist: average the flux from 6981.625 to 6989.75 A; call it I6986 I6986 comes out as 27.4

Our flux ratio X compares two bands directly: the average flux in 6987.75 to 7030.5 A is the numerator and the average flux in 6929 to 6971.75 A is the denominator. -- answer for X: 1.0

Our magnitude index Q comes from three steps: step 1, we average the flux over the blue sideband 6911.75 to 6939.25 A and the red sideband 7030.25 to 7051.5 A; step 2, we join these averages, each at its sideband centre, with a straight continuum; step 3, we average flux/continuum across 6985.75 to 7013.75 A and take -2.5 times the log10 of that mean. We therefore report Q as -0.01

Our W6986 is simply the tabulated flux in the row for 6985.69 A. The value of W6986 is 27.1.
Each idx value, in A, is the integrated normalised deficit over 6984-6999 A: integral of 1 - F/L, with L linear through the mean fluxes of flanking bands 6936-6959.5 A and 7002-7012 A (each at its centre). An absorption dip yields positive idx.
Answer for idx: -0.4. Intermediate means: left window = 27.2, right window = 27.3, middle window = 28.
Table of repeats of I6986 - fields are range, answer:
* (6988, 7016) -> 27.6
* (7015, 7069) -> 26.9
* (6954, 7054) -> 27.3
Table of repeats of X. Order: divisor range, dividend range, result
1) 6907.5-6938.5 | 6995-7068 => 0.98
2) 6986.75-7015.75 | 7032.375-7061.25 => 0.97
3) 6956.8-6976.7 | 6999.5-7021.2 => 0.98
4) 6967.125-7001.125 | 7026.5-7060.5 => 0.97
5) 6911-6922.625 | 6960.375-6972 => 1.01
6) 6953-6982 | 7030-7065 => 0.99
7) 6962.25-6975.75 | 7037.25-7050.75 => 0.98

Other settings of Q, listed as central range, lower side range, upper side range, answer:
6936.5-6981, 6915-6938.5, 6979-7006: 0.01 mag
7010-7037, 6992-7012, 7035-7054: 0.01 mag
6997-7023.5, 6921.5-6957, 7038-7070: -0.01 mag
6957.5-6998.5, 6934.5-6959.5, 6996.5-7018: -0.02 mag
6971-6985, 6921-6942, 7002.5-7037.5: 0.00 mag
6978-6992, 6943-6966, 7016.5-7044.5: 0.00 mag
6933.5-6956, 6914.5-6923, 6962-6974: 0.02 mag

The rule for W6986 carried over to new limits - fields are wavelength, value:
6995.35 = 28.1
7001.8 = 26.5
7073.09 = 27.4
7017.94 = 27.7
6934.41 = 27.3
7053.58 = 25.5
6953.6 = 26.3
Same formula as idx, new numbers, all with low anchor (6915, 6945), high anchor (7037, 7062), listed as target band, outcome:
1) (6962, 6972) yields -0.3 A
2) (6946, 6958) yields 0.1 A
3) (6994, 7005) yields -0.2 A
